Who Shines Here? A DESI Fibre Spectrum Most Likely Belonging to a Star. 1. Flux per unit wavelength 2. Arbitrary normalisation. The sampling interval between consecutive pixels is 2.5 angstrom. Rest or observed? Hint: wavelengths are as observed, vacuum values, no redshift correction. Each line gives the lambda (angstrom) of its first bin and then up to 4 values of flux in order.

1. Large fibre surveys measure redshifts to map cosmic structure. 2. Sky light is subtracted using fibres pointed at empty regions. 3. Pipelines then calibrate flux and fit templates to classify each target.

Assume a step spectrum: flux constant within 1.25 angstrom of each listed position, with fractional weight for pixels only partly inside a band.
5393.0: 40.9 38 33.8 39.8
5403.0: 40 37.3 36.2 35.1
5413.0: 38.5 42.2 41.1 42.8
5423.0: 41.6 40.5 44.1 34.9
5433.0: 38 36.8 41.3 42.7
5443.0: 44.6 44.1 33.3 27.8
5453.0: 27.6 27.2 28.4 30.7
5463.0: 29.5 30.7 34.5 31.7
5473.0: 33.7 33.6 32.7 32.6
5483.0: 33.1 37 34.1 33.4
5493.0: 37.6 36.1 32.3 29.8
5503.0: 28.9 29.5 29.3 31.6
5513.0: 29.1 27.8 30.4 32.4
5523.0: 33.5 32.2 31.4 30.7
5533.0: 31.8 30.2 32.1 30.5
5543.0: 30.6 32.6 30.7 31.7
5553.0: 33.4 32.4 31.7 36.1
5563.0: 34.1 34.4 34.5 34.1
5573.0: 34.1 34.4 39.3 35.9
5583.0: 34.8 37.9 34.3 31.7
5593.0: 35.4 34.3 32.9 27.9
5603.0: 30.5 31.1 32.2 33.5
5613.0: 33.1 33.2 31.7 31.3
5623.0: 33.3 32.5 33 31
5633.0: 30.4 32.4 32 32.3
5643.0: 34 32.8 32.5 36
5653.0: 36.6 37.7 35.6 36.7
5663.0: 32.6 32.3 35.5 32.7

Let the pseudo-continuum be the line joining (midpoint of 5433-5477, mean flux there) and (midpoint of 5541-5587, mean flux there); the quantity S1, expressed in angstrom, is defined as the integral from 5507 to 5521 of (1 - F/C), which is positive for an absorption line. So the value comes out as 1.7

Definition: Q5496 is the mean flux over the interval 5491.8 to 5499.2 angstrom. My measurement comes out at 35.3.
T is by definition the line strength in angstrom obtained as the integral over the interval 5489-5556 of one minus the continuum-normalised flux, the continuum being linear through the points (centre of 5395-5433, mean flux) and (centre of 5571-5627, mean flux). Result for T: 7.9 angstrom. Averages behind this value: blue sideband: 39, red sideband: 33.4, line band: 31.6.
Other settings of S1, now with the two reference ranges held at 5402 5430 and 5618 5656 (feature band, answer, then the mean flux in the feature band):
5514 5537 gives 3.4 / 31.1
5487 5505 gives 2.1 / 33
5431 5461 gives 2.8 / 35.3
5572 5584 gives -0.3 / 35.8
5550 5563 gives 0.8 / 33.2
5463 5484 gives 3.0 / 32.6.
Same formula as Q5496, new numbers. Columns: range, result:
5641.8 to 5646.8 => 33.4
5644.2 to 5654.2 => 34.5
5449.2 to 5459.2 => 27.8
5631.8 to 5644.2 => 32.2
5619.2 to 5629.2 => 32.5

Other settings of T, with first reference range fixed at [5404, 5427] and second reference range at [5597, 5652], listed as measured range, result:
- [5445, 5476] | 5.35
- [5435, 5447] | -1.05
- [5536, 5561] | 2.08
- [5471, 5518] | 5.78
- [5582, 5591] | -0.36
